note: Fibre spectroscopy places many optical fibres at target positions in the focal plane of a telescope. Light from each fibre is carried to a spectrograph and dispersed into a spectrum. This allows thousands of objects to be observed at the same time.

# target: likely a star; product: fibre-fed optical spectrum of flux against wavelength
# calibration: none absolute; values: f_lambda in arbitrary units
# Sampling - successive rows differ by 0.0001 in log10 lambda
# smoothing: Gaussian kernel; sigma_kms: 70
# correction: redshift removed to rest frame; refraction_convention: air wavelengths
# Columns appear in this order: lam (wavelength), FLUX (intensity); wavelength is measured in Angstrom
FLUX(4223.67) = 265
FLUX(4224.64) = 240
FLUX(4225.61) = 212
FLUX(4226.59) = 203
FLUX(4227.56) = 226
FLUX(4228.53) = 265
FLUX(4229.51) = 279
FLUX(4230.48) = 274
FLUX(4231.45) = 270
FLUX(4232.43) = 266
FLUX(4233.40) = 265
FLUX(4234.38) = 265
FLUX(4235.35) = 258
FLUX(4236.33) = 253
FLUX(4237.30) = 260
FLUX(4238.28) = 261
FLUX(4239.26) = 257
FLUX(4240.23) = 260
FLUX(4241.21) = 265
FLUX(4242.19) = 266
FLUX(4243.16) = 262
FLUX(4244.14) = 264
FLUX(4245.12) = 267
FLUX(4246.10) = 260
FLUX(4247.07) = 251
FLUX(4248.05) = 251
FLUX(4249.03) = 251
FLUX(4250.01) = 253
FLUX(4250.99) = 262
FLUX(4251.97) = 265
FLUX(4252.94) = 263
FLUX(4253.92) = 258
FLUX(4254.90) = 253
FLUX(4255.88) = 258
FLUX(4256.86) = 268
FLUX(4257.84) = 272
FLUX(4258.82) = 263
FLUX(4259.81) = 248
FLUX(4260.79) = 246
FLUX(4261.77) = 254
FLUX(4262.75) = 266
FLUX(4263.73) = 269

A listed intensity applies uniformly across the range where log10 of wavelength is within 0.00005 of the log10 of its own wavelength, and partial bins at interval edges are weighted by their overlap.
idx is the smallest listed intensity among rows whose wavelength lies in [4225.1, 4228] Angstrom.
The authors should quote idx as 203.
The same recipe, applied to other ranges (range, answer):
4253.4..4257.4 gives 253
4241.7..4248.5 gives 251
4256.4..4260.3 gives 248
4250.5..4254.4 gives 258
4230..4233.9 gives 265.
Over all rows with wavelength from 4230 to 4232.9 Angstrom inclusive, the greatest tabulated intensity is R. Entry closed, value 274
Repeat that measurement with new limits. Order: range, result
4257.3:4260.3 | 272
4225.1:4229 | 265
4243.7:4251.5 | 267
